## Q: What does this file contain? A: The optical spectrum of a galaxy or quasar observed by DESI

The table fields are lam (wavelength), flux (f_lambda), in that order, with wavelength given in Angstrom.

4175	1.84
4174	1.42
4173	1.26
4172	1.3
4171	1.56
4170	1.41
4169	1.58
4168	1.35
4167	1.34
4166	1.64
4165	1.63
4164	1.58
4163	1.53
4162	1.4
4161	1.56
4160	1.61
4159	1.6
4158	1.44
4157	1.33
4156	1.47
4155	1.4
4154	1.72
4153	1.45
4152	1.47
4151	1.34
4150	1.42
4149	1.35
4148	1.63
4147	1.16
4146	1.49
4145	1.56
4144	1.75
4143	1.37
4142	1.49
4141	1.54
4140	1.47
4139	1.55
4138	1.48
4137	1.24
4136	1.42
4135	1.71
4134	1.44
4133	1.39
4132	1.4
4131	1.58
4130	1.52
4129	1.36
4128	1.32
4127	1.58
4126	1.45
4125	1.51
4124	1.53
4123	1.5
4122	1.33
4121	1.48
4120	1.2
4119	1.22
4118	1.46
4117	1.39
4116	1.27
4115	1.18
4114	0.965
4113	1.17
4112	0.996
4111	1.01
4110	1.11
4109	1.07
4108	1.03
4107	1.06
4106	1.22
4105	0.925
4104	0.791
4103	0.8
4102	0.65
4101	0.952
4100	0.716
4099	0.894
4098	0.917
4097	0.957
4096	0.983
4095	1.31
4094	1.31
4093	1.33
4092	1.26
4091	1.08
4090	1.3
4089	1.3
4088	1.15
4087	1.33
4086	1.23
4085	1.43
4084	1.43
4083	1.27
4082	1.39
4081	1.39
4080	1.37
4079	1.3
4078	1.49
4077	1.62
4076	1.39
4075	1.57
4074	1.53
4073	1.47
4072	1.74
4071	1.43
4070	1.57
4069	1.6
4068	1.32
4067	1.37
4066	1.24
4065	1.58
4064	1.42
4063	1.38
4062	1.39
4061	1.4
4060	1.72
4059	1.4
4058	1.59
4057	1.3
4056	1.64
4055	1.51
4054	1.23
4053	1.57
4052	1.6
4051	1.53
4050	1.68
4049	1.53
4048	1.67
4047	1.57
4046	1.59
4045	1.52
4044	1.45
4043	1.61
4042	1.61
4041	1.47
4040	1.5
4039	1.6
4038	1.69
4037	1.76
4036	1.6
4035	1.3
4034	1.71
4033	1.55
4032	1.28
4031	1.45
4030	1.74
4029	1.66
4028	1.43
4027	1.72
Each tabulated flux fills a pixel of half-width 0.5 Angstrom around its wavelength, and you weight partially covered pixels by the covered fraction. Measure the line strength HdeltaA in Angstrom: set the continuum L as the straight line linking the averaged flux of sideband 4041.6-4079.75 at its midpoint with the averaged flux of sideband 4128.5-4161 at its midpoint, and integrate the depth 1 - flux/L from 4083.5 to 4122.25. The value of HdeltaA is 9.3 Angstrom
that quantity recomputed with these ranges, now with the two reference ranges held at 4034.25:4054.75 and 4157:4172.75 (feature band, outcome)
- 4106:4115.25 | 2.7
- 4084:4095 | 1.8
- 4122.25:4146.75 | 0.5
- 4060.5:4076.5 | 0.8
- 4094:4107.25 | 5.0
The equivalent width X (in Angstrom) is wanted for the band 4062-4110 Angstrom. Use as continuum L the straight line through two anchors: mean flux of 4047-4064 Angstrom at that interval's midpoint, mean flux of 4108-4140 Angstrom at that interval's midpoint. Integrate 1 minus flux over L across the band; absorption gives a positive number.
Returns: 6.3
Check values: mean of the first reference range 1.51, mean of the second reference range 1.35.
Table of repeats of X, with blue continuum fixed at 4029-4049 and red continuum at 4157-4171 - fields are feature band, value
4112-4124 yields 1.9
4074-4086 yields 1.0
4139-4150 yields 0.3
